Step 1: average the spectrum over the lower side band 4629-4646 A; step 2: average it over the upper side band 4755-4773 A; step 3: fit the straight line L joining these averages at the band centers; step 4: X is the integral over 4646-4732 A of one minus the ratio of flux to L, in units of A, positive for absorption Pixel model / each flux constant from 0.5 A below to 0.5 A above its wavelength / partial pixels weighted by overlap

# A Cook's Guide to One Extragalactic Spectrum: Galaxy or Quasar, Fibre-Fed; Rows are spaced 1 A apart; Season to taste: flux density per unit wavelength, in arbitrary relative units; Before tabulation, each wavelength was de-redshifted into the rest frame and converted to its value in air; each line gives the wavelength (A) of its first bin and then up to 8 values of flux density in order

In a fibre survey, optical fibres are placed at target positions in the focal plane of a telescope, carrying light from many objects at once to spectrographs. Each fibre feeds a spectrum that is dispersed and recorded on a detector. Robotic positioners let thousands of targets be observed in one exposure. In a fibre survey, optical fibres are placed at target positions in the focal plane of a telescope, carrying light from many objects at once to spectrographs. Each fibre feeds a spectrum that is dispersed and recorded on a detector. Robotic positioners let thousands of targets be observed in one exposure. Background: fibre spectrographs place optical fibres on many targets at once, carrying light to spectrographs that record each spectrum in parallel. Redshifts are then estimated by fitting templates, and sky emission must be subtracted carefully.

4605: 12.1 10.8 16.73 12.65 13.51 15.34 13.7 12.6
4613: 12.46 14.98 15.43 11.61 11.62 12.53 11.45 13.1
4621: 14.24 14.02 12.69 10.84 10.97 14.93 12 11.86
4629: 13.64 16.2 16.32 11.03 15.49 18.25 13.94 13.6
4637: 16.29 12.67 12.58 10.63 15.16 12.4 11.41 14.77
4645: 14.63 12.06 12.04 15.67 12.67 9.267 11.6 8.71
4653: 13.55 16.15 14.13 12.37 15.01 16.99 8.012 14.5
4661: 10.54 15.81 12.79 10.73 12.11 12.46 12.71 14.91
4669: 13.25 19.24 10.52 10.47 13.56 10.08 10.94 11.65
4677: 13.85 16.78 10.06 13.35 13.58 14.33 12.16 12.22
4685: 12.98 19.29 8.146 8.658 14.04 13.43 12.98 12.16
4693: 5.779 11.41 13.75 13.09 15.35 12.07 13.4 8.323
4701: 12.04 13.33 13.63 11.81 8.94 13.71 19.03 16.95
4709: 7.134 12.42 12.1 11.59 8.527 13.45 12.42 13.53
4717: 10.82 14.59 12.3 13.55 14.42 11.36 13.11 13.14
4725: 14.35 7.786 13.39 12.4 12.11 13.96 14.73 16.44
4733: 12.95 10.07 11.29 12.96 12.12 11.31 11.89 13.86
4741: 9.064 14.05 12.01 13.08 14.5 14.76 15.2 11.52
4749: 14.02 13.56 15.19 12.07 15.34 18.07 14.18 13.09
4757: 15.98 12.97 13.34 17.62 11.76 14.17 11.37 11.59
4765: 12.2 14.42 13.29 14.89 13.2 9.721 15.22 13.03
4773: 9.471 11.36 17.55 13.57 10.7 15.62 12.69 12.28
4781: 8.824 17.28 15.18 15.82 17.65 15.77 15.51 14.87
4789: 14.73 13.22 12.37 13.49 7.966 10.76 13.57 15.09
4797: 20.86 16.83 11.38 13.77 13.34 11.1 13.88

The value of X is 6.6 A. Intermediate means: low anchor 14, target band 12.7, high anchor 13.3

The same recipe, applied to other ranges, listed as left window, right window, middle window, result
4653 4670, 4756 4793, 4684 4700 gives 1.42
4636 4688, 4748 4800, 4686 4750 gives 3.96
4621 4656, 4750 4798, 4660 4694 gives 2.14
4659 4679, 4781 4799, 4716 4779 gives 3.25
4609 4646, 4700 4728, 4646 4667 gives 0.64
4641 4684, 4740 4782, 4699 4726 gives 1.37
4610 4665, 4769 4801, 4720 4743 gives 1.62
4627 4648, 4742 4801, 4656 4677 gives 1.42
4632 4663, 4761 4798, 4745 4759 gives -0.75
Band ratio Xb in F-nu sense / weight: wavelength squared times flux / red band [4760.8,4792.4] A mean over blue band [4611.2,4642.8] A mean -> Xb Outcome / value 1.08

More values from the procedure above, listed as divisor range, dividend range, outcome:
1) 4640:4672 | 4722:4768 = 1.06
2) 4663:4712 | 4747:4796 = 1.12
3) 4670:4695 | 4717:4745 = 1.05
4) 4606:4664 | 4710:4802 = 1.05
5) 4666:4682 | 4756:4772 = 1.07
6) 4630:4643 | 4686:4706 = 0.87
